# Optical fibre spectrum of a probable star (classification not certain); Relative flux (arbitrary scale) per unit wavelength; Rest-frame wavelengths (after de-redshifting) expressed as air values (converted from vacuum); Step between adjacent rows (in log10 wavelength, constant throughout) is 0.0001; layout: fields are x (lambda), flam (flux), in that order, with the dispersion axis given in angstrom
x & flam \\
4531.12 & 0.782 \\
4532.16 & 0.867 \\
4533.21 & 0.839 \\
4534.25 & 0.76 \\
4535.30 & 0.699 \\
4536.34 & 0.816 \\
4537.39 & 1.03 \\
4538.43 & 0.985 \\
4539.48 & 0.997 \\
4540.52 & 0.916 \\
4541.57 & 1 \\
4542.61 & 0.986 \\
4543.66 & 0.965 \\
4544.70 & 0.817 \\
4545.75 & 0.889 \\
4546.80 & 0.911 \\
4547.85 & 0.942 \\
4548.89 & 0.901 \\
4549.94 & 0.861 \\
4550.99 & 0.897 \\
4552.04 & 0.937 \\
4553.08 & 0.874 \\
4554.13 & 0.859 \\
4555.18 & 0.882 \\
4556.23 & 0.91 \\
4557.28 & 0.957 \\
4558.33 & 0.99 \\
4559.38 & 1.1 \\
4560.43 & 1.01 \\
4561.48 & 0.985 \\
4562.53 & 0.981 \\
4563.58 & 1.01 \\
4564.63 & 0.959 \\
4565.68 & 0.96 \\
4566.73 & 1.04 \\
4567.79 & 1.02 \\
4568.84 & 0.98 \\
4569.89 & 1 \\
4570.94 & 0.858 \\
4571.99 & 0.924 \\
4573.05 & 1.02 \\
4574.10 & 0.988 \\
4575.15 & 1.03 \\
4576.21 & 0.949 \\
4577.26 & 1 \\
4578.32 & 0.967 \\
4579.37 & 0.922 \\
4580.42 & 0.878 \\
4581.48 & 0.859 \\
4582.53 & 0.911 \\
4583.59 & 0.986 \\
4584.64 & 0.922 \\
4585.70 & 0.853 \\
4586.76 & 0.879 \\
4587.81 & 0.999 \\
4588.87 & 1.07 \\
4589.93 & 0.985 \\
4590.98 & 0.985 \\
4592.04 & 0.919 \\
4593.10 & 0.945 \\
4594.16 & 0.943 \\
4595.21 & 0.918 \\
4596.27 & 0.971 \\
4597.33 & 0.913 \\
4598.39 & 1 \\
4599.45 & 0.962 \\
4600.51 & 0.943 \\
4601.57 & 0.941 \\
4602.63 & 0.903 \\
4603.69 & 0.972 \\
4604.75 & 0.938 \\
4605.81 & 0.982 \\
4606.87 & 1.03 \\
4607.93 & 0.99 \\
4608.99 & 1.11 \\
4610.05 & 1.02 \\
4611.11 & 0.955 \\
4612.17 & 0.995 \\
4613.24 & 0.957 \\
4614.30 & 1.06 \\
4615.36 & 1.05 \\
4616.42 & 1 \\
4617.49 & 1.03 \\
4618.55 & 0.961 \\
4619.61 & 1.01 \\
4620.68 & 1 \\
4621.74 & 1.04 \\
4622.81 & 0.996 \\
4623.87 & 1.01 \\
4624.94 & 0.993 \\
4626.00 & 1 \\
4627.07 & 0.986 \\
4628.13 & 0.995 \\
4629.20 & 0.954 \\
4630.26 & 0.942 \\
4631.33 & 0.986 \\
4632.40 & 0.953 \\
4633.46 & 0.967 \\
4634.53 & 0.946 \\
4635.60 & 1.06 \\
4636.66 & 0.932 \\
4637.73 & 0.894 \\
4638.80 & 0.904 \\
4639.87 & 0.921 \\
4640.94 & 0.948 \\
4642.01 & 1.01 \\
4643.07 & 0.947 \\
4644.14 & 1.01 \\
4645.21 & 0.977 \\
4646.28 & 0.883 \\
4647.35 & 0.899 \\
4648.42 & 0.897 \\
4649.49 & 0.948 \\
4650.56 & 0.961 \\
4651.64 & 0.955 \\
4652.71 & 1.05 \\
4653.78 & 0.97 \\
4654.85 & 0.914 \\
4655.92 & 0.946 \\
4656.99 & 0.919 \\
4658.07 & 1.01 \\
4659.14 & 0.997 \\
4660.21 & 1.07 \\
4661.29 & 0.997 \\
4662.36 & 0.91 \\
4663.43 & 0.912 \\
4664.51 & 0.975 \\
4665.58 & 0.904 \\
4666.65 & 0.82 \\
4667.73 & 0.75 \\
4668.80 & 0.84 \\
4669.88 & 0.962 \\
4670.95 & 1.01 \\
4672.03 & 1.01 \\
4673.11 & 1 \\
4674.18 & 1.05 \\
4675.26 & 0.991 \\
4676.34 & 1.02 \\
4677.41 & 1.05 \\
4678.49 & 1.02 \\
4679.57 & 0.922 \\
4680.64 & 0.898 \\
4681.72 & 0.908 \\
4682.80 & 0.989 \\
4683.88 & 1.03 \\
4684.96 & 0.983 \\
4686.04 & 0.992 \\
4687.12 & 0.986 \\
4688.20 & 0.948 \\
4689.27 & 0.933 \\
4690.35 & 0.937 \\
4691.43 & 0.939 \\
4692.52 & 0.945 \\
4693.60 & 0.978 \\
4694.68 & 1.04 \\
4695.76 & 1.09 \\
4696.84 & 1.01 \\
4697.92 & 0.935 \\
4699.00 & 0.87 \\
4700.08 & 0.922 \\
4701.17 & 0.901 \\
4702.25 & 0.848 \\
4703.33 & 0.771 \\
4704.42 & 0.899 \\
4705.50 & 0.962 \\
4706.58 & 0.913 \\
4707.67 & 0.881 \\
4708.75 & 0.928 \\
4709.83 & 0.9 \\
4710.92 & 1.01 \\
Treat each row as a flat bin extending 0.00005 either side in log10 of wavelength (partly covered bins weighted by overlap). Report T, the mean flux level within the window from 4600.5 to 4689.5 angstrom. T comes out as 0.97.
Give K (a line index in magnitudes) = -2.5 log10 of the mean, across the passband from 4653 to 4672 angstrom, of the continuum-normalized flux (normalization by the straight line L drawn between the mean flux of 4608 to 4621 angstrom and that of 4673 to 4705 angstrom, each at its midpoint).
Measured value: 0.04 mag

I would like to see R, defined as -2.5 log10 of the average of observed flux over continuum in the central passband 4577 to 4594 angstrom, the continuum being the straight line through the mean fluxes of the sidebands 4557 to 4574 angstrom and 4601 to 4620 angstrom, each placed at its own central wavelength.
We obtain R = 0.06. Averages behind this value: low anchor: 0.988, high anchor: 0.995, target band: 0.941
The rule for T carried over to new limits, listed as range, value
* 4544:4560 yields 0.916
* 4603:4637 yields 0.995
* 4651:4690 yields 0.962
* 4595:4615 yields 0.978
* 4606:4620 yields 1.01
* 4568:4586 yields 0.947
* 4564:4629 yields 0.973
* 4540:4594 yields 0.949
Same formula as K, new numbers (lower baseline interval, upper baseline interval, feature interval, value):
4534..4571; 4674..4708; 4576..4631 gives -0.03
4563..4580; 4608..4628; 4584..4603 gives 0.05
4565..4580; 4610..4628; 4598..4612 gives 0.02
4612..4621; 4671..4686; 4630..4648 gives 0.05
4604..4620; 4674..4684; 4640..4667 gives 0.04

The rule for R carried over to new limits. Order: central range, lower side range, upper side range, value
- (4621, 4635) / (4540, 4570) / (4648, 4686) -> -0.03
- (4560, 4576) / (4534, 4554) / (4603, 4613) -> -0.05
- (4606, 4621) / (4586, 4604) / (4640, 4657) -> -0.06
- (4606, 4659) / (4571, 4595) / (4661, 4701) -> -0.03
